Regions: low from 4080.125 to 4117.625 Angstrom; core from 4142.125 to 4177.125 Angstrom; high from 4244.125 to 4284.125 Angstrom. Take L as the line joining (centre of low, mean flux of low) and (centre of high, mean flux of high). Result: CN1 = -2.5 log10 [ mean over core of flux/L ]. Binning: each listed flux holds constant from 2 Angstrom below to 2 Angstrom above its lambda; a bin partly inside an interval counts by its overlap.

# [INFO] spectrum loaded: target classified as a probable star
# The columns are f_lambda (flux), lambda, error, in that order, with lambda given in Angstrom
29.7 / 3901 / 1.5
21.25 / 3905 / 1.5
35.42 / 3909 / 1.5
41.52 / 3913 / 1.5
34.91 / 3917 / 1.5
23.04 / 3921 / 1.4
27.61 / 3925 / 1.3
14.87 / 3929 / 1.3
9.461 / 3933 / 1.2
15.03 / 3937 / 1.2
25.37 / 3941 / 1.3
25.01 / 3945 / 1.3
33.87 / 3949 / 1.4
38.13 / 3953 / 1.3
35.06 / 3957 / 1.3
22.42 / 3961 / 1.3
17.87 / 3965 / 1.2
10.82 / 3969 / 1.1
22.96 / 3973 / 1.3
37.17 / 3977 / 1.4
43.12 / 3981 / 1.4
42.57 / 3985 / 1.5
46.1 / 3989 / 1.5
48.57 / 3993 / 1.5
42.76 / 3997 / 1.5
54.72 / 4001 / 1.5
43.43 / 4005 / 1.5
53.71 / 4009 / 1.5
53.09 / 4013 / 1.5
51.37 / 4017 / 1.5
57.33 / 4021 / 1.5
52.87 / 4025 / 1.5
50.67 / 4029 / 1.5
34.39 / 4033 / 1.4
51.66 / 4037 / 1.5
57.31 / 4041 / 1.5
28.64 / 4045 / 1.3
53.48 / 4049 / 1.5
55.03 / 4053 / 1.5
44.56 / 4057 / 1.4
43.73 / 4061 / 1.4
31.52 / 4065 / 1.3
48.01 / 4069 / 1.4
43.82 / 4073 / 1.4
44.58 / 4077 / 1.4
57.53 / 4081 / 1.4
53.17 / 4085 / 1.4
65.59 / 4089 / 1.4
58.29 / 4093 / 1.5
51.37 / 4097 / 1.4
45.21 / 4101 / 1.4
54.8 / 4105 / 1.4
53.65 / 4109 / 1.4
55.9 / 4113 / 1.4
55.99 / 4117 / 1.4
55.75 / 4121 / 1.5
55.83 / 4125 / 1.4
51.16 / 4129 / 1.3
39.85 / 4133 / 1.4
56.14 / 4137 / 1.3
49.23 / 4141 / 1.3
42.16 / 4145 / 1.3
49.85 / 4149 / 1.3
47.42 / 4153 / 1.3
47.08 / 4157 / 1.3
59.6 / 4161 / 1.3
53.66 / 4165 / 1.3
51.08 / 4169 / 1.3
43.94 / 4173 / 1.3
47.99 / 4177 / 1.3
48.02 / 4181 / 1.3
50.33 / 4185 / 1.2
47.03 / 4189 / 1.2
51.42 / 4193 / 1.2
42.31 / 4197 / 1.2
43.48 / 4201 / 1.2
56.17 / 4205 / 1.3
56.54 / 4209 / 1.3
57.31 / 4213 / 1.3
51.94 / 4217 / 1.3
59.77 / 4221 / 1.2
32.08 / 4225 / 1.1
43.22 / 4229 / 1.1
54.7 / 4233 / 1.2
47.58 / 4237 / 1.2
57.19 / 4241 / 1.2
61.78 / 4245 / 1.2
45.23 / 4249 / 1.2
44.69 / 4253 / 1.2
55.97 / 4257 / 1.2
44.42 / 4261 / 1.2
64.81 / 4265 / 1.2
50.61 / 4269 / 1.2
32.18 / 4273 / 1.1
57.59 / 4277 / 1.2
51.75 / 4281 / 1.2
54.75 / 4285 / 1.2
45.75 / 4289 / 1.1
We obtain 0.09 mag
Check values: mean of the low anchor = 55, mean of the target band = 49.3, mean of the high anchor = 50.7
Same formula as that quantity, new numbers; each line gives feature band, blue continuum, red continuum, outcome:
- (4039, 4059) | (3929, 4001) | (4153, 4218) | -0.25 mag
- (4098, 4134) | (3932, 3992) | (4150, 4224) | -0.20 mag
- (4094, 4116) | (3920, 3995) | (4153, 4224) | -0.23 mag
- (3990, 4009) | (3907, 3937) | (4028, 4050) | -0.23 mag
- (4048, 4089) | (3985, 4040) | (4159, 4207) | 0.02 mag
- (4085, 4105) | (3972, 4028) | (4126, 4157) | -0.15 mag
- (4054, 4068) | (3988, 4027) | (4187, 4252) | 0.21 mag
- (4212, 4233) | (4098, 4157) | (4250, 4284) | 0.03 mag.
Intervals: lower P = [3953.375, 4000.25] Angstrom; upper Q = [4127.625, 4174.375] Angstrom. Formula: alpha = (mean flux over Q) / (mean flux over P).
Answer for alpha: 1.4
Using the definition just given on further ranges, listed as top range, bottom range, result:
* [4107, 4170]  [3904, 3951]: 2.00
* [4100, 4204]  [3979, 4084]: 1.05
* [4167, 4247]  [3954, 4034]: 1.22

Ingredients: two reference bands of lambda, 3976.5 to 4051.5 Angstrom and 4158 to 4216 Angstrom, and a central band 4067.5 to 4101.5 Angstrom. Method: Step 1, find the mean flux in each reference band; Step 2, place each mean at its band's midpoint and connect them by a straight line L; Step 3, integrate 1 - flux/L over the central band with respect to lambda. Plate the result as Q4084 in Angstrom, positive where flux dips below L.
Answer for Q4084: -2.3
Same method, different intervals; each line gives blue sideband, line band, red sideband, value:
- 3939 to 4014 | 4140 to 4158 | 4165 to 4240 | -0.28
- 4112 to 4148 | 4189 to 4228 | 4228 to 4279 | 0.94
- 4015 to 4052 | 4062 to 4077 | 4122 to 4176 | 2.25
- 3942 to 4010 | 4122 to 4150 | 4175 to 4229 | -2.46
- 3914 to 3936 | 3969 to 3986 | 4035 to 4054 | 0.68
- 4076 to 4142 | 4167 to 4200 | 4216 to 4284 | 2.64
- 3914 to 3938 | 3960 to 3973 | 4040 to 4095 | 5.28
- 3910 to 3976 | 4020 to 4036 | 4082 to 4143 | -3.73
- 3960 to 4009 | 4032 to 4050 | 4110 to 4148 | -1.09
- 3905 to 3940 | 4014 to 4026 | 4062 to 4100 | -3.98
